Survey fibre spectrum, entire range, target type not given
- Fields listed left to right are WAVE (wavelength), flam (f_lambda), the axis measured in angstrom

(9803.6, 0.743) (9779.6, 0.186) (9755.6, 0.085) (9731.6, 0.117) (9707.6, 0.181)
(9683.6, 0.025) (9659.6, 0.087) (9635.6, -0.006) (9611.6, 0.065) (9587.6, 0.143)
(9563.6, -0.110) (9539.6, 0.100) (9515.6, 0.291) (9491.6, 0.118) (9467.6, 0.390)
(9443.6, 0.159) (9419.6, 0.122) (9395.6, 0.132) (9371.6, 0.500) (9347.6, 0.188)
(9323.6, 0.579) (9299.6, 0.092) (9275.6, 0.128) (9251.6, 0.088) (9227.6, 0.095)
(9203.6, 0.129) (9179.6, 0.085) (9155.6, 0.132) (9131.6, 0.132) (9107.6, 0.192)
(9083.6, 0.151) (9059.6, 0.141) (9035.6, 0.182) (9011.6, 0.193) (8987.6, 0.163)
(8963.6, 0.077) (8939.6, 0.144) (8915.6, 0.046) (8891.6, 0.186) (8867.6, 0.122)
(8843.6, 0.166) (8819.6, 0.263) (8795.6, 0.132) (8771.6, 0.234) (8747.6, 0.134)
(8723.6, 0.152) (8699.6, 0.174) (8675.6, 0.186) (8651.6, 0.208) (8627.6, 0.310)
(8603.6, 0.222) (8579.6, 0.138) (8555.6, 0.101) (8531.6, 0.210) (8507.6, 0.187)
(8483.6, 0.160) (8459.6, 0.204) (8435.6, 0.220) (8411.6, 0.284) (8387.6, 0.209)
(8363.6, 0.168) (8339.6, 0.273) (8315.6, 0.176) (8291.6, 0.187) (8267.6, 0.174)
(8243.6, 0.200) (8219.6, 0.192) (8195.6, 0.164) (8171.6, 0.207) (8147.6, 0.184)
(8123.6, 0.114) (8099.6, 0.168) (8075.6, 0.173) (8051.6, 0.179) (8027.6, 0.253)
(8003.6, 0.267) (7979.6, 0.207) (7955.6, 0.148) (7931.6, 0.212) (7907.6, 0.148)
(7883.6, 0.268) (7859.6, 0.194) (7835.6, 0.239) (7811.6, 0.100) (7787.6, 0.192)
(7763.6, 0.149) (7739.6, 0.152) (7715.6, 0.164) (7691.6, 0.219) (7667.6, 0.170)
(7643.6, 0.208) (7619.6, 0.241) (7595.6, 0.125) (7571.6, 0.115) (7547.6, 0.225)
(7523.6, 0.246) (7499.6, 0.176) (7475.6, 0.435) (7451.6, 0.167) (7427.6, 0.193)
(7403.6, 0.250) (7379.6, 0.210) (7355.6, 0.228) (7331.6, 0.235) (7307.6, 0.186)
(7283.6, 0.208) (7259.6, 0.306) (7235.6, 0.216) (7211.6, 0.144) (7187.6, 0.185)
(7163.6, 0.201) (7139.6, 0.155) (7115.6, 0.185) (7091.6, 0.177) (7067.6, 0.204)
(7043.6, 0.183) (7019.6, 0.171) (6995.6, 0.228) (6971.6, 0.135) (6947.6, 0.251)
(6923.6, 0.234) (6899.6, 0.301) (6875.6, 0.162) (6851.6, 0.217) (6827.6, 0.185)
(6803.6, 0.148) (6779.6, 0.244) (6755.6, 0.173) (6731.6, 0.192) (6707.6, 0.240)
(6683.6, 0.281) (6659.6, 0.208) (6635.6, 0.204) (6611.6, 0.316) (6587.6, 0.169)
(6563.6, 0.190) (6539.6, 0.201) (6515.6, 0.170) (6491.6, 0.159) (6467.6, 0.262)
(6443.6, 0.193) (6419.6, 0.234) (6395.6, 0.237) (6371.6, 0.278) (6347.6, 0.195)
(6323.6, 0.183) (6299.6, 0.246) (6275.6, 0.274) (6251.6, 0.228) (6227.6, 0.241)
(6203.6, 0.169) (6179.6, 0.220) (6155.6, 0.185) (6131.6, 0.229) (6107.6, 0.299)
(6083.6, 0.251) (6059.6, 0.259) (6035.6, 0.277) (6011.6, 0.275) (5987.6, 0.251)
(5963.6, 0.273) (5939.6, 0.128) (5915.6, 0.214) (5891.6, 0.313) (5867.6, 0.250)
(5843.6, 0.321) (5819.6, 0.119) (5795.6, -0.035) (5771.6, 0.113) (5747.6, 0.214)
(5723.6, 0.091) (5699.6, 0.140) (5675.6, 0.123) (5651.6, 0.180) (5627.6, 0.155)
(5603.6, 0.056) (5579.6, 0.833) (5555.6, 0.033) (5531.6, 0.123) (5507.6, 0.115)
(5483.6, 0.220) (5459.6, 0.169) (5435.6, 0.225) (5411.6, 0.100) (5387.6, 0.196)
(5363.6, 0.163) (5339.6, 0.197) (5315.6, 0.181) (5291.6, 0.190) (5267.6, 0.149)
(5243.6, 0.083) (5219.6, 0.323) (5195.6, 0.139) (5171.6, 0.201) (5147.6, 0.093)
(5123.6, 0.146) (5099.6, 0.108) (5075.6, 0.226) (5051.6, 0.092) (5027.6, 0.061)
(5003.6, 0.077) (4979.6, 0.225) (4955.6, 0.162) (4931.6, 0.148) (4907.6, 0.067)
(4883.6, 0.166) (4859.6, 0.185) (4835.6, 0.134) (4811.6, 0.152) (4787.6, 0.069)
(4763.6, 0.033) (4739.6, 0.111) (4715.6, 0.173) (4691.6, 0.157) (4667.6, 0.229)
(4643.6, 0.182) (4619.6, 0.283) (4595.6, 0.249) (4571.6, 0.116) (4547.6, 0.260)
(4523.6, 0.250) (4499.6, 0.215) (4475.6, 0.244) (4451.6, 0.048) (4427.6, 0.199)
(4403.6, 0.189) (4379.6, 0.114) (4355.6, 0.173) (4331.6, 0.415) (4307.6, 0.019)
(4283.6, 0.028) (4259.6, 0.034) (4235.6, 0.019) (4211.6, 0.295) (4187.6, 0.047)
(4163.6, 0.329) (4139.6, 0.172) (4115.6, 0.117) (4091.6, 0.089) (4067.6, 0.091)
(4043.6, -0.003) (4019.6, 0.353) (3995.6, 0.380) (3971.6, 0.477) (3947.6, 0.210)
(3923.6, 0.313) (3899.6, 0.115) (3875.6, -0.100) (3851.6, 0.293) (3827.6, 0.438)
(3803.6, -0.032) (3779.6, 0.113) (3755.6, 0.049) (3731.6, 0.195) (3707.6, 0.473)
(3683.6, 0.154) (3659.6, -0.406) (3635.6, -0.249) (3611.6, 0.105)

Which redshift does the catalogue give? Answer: 0.495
